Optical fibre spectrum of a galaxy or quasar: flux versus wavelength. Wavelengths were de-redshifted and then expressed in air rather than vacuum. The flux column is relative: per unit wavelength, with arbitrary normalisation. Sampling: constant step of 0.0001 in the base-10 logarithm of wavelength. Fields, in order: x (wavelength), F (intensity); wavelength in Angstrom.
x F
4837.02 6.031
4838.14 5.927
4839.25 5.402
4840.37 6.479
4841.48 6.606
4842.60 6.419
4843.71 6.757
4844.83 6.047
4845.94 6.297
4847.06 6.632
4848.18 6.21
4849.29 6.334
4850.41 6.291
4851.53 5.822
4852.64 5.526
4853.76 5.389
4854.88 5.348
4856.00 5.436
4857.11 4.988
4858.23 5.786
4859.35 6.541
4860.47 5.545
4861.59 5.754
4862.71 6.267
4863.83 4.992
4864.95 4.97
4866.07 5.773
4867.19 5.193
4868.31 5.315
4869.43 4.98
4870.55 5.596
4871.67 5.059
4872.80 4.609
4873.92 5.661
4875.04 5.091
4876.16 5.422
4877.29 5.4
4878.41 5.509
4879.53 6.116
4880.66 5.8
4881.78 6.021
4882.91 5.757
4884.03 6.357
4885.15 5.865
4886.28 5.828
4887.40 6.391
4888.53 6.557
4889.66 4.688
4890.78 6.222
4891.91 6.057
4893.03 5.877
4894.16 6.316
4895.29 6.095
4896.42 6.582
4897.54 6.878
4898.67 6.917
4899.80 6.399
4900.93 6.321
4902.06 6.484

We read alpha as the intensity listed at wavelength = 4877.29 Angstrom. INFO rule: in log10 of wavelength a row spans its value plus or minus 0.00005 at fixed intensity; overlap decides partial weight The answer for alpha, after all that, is 5.4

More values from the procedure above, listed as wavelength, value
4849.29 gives 6.334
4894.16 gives 6.316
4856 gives 5.436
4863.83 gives 4.992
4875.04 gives 5.091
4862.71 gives 6.267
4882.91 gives 5.757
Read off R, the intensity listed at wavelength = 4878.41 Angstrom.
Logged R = 5.509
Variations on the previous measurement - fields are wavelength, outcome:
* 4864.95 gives 4.97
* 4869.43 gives 4.98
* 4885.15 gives 5.865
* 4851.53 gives 5.822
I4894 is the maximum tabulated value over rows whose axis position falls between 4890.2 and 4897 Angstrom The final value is 6.582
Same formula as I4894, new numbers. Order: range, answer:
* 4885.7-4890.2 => 6.557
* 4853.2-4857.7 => 5.436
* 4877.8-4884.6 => 6.357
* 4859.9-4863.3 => 6.267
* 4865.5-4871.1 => 5.773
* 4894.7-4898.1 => 6.878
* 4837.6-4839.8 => 5.927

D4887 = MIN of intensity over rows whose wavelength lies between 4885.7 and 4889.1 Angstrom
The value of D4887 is 5.828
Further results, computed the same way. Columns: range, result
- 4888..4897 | 4.688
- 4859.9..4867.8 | 4.97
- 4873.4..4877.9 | 5.091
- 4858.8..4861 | 5.545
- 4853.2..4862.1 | 4.988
